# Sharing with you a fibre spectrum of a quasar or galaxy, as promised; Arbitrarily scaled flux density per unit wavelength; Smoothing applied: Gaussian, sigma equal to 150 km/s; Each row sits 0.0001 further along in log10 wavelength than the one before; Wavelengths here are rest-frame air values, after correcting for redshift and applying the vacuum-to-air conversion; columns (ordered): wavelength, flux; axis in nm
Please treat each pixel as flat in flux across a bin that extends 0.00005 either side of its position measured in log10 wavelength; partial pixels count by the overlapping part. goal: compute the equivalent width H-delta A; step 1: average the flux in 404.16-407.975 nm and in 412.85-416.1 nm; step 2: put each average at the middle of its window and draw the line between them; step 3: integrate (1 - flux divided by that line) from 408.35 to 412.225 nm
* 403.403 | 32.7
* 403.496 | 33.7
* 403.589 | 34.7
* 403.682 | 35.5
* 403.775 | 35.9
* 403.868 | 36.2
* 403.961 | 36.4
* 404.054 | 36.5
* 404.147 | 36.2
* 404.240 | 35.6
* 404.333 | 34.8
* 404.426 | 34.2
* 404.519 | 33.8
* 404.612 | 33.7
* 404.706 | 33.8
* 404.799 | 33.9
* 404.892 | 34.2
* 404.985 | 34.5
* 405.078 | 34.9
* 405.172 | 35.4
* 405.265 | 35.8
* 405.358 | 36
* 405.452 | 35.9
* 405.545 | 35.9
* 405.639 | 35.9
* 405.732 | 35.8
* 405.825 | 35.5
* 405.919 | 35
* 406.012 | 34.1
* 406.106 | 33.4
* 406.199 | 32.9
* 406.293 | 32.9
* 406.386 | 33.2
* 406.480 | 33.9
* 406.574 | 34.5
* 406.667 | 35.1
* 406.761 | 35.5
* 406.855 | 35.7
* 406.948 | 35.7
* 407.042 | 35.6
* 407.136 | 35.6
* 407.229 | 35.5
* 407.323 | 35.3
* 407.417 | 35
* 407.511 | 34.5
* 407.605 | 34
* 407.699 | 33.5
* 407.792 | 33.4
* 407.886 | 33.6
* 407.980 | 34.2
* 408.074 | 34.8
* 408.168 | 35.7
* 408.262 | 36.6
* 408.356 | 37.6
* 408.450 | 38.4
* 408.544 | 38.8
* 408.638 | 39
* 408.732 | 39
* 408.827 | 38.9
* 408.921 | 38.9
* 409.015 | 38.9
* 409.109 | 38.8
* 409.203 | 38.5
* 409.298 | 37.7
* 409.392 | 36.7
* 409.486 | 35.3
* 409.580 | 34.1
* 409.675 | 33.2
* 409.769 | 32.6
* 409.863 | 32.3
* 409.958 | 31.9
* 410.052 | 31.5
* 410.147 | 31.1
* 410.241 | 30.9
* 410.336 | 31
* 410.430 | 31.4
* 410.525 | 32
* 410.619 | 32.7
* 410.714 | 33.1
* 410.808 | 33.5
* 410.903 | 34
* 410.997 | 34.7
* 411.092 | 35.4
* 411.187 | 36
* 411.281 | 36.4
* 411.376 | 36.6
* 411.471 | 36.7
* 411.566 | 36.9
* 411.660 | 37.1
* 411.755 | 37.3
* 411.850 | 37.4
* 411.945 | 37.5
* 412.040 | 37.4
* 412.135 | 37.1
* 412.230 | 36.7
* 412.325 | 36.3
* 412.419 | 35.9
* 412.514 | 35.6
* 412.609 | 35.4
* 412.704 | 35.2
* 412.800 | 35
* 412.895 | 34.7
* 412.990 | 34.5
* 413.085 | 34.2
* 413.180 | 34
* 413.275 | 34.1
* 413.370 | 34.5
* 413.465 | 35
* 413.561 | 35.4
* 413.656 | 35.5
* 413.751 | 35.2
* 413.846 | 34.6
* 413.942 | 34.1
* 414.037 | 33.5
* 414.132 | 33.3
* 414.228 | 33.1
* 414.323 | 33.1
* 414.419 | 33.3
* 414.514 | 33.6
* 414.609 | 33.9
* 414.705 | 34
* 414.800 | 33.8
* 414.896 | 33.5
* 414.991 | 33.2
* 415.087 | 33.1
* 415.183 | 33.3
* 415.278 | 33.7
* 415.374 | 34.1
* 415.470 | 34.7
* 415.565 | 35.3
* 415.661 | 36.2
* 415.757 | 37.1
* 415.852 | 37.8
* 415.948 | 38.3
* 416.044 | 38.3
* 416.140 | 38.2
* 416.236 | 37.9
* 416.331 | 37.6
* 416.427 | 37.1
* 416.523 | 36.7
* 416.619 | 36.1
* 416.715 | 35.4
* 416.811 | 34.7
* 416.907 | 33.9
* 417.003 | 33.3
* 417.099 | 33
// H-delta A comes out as -0.10 nm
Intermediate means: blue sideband 34.7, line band 35.6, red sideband 34.6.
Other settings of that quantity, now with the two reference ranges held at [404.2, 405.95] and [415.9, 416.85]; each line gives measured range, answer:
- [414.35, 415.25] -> 0.08 nm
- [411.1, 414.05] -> 0.05 nm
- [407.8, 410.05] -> -0.03 nm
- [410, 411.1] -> 0.11 nm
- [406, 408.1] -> 0.05 nm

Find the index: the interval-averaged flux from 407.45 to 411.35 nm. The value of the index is 35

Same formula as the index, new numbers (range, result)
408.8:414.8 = 34.9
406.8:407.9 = 34.8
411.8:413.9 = 35.5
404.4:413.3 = 35.1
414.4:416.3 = 35.2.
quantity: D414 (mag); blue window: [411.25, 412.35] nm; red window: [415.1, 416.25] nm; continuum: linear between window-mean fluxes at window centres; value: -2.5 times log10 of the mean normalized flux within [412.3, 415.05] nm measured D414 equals 0.07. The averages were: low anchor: 36.9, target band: 34.4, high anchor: 36.1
